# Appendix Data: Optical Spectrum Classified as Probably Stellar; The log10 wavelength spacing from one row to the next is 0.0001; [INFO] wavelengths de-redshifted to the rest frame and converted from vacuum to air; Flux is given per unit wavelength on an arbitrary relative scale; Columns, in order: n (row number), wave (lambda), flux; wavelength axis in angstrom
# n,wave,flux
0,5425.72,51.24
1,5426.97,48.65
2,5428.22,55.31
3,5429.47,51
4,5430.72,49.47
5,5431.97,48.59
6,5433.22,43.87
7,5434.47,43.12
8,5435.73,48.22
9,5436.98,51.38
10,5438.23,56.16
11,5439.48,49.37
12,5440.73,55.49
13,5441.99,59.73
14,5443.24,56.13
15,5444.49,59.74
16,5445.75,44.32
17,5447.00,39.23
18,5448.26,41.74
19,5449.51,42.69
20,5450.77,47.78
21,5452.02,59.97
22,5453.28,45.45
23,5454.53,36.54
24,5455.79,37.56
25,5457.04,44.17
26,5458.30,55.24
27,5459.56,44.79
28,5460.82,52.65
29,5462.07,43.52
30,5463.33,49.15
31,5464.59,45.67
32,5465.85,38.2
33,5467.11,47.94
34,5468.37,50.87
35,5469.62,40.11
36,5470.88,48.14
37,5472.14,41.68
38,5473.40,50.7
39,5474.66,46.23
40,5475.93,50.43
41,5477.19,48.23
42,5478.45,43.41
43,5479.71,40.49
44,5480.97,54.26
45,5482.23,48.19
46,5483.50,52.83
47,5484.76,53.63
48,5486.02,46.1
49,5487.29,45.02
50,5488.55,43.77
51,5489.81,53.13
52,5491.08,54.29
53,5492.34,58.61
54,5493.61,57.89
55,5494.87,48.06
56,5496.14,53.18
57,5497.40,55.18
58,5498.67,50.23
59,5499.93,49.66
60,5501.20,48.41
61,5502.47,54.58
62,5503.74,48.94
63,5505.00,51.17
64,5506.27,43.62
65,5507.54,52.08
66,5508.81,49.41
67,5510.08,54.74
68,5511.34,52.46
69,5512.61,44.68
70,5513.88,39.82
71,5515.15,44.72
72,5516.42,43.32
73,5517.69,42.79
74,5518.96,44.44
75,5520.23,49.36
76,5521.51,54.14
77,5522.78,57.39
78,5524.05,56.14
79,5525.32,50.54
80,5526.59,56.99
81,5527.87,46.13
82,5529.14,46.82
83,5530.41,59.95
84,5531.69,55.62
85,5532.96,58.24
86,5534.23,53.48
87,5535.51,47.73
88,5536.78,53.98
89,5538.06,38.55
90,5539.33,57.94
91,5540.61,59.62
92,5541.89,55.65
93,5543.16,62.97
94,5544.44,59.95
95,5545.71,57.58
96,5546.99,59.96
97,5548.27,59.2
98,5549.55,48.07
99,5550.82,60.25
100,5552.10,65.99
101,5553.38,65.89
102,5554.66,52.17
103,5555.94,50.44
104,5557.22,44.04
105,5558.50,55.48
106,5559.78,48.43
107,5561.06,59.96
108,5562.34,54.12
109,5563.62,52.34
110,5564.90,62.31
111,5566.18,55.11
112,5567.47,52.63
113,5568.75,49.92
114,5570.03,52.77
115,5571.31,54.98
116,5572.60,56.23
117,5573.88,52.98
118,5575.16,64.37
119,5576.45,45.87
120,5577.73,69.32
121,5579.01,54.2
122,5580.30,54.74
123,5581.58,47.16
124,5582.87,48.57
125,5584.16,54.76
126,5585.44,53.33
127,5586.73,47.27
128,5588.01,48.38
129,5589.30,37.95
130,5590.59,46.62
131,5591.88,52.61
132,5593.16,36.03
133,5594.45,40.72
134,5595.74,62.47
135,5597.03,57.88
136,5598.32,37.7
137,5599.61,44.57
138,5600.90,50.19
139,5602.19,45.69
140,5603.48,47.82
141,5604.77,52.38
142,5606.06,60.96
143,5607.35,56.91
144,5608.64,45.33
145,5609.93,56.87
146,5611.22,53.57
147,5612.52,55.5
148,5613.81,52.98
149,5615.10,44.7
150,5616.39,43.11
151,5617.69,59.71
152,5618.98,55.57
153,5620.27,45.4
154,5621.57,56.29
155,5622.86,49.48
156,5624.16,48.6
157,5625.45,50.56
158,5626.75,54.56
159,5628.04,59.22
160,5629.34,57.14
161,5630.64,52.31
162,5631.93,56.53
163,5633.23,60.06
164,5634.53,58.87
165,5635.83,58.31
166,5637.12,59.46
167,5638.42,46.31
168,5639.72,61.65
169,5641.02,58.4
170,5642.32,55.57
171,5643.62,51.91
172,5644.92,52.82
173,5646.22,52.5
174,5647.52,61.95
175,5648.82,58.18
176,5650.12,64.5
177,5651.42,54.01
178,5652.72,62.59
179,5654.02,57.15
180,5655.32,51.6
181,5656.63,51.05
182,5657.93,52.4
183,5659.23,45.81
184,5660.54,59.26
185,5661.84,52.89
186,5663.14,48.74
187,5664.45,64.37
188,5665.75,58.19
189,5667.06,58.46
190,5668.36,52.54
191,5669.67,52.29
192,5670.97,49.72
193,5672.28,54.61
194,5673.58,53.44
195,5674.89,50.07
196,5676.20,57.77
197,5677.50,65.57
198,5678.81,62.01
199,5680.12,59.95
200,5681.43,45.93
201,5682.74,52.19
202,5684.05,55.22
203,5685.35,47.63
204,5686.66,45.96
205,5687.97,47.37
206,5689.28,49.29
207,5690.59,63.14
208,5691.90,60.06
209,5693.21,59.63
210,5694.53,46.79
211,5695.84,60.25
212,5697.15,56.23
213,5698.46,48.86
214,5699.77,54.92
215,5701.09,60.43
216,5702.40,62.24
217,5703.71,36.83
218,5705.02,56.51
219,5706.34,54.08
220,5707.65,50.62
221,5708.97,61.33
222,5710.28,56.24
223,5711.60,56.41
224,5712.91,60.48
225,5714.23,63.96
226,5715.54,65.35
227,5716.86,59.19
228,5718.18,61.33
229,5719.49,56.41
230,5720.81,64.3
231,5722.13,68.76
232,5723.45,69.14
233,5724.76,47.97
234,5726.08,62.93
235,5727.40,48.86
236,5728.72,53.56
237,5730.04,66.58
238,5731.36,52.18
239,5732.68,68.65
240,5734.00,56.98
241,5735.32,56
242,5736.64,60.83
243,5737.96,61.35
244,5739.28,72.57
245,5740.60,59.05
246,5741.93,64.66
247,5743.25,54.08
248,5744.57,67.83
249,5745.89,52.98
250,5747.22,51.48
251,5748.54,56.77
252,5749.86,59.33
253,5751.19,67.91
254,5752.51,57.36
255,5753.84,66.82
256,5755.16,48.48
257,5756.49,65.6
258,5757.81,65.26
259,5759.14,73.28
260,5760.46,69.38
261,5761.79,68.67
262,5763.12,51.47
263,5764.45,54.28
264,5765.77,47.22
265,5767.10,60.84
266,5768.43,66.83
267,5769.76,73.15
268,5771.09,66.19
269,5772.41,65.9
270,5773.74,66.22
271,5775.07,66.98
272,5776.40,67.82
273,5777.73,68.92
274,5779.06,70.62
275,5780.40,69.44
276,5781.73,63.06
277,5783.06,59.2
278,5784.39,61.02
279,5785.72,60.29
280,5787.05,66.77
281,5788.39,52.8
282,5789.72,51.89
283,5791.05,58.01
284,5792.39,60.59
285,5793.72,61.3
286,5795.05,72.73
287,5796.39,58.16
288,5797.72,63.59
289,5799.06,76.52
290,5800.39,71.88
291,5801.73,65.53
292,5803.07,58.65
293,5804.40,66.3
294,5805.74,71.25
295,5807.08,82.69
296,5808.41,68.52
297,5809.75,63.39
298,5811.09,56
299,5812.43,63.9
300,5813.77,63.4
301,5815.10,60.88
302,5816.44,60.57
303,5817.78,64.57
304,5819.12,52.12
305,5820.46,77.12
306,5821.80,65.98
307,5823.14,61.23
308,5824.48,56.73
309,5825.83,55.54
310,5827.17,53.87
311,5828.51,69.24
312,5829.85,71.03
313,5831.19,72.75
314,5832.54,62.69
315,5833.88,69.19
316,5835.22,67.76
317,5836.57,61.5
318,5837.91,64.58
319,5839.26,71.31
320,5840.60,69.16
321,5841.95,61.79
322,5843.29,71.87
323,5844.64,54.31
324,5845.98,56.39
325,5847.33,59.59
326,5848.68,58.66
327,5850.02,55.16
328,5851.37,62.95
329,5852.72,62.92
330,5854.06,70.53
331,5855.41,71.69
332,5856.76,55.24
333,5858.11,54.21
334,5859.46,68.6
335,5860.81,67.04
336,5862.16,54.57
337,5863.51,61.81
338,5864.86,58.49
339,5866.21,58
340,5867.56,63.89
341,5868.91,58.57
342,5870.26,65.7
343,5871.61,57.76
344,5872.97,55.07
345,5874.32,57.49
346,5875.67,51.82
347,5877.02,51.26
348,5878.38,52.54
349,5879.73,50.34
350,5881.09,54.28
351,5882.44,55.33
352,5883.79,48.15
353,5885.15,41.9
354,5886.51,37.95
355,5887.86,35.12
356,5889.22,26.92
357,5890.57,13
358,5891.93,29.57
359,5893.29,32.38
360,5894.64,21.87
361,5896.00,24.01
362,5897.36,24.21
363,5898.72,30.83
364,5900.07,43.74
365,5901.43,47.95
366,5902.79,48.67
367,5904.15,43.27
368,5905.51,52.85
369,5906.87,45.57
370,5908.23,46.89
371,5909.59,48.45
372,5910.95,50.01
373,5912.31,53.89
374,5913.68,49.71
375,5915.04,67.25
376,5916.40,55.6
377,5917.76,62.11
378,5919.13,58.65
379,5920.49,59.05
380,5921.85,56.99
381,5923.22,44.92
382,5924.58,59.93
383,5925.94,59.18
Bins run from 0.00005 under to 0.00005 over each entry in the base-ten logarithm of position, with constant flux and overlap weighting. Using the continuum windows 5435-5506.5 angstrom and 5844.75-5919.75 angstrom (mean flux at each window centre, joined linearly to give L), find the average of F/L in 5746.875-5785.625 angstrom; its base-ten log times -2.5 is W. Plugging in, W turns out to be -0.25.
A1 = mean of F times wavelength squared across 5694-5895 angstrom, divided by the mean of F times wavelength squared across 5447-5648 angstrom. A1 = 1.3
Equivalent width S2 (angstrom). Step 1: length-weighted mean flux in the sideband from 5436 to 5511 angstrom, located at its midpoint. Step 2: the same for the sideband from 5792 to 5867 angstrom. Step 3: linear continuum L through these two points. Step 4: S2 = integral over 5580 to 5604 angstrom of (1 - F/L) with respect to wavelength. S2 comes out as 2.64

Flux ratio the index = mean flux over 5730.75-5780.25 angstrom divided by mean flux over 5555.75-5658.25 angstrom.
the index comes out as 1.17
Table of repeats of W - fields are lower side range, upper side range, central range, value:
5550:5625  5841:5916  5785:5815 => -0.24 mag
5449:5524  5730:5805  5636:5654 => -0.01 mag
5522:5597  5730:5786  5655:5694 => 0.09 mag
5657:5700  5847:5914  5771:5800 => -0.23 mag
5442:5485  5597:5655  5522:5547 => -0.09 mag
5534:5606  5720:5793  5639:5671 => 0.02 mag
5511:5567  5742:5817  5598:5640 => 0.08 mag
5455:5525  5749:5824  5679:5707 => 0.10 mag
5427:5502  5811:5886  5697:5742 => -0.04 mag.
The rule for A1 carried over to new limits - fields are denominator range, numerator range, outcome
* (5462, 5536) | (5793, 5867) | 1.45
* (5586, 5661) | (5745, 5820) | 1.27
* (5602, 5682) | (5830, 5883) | 1.20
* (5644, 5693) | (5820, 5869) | 1.22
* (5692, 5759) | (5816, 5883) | 1.09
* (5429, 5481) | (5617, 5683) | 1.25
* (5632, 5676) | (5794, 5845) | 1.25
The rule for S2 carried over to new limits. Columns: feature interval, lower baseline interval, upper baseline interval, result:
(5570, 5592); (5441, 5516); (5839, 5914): -1.4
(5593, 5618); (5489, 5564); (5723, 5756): 2.2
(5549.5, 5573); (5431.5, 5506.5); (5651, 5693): -1.7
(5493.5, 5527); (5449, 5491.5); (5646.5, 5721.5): -0.9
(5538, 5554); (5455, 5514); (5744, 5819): -2.1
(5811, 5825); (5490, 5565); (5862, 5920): -4.0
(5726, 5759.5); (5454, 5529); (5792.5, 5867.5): -0.2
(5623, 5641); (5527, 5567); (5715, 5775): 0.7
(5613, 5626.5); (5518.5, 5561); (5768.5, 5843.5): 1.6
